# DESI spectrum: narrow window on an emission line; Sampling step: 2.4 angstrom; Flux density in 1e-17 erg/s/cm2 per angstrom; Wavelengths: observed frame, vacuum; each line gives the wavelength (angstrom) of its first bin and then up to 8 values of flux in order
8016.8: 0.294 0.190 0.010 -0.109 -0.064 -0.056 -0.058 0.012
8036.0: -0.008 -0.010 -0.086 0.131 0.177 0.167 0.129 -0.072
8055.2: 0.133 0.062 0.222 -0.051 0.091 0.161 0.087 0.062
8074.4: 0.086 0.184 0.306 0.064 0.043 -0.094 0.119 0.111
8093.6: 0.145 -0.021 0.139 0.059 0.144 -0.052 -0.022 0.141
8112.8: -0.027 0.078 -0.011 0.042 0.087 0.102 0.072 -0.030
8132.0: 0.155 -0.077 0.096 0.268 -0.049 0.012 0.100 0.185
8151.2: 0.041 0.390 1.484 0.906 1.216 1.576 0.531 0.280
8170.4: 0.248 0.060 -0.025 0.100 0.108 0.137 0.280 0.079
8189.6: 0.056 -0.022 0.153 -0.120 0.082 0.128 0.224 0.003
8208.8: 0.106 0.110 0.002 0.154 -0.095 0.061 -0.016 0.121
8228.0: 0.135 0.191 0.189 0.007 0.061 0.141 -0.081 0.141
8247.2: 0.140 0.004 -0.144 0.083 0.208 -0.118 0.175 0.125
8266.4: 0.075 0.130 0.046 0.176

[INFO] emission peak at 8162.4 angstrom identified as [O II] 3727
